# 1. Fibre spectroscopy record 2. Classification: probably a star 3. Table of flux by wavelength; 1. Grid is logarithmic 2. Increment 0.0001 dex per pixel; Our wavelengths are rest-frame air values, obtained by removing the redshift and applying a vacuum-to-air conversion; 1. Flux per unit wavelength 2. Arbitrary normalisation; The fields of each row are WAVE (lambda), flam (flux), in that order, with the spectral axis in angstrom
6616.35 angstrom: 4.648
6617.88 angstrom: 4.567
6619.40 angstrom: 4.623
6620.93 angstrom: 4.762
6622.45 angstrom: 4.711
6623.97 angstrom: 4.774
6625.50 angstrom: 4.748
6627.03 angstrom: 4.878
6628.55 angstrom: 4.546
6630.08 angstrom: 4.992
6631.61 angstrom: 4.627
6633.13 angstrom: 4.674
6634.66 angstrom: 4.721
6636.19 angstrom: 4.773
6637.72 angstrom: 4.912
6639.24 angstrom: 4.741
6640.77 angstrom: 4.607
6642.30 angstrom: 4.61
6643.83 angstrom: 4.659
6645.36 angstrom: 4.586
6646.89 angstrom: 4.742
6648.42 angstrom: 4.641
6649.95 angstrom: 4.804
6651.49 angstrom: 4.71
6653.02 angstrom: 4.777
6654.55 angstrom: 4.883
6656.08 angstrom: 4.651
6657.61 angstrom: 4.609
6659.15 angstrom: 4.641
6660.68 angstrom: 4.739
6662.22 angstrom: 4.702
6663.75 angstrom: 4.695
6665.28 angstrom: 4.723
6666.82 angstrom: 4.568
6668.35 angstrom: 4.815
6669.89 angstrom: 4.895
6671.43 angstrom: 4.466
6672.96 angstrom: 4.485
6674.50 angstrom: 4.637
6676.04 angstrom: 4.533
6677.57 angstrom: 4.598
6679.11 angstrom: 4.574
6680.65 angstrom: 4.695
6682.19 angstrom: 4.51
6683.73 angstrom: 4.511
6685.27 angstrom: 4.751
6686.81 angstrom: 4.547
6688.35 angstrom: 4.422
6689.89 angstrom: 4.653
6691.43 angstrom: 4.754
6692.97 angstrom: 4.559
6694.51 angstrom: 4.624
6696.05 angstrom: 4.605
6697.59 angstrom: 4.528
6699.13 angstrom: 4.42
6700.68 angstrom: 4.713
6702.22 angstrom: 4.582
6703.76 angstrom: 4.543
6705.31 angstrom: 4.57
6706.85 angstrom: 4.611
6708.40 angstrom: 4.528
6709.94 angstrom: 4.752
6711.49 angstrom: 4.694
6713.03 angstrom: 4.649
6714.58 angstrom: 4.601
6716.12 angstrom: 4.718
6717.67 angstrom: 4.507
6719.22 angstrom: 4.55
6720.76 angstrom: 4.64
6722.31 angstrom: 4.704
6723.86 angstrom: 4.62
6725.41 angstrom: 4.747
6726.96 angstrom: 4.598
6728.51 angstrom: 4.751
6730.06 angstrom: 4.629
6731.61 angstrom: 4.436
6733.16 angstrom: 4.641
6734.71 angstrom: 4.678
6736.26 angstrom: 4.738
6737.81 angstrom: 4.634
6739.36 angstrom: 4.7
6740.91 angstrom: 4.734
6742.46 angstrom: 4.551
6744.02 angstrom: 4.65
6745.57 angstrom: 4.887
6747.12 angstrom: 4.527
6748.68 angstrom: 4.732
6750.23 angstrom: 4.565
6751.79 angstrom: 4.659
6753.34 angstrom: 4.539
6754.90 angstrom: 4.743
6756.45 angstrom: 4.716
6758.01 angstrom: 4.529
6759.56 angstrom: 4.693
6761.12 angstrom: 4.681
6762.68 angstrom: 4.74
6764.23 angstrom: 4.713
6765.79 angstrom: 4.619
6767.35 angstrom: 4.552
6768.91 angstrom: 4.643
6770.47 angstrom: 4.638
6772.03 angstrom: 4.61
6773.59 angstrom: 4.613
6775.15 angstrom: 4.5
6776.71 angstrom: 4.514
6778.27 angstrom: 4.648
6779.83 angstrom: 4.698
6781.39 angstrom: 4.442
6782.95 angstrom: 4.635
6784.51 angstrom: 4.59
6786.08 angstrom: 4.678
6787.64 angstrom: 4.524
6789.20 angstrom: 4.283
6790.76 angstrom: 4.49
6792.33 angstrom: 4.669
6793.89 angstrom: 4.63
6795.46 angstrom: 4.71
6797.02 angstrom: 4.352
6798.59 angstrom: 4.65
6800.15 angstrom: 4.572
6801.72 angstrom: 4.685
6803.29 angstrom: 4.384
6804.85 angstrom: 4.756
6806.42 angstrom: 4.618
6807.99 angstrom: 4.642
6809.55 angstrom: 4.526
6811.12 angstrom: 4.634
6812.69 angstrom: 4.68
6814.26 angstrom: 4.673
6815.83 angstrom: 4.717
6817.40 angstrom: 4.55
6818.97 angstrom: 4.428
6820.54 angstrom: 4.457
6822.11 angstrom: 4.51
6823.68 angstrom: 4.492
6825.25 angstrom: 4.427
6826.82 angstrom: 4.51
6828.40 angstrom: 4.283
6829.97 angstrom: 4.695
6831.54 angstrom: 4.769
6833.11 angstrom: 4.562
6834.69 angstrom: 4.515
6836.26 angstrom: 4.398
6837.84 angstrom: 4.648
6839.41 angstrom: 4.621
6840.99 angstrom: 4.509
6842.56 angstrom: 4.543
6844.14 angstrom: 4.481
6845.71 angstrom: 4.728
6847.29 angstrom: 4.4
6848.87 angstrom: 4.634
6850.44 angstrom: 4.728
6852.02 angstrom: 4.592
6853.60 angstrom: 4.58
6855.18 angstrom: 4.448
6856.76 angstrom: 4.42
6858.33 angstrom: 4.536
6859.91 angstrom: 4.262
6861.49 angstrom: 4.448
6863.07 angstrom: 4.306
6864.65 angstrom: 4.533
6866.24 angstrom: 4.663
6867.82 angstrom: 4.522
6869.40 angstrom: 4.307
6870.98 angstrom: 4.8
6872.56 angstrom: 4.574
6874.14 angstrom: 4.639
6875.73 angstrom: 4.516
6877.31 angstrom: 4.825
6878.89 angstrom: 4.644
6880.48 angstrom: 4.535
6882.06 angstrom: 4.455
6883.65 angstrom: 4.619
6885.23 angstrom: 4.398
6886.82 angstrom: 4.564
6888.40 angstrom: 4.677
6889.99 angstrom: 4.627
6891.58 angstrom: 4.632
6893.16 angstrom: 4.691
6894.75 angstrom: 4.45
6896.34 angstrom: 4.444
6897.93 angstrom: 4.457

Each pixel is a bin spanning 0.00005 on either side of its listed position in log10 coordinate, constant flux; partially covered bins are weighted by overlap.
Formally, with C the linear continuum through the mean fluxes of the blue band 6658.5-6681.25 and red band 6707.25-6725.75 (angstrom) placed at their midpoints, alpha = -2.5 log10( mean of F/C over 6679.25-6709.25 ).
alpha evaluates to 0.01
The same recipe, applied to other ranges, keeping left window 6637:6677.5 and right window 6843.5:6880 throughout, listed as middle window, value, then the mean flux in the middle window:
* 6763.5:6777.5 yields 0.00 mag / 4.6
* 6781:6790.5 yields 0.02 mag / 4.53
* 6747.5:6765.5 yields -0.01 mag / 4.66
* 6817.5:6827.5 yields 0.02 mag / 4.48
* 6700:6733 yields 0.00 mag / 4.63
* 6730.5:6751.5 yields -0.01 mag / 4.65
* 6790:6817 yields -0.01 mag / 4.61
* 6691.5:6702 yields 0.02 mag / 4.59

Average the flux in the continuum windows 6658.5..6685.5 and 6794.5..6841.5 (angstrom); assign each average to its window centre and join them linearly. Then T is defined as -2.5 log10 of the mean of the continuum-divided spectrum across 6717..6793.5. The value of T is -0.01 mag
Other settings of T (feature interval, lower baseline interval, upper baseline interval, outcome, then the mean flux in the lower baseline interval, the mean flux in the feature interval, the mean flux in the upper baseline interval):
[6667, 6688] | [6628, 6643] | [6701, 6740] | 0.016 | 4.72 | 4.61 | 4.63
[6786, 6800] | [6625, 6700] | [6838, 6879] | 0.009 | 4.66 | 4.55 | 4.55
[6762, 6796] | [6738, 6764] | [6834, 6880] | 0.009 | 4.67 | 4.6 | 4.55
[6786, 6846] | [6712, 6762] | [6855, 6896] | 0.006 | 4.65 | 4.56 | 4.54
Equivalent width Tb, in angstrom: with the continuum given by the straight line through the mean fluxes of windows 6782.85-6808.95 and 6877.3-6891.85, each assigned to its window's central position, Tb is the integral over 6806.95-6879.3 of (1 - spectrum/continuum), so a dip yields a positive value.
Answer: 0.5 angstrom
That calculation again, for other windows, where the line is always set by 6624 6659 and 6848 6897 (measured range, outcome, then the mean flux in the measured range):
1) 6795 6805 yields 0.1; 4.57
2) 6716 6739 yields 0.1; 4.64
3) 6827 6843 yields 0.1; 4.55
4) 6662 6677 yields 0.2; 4.65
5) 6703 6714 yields 0.1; 4.62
